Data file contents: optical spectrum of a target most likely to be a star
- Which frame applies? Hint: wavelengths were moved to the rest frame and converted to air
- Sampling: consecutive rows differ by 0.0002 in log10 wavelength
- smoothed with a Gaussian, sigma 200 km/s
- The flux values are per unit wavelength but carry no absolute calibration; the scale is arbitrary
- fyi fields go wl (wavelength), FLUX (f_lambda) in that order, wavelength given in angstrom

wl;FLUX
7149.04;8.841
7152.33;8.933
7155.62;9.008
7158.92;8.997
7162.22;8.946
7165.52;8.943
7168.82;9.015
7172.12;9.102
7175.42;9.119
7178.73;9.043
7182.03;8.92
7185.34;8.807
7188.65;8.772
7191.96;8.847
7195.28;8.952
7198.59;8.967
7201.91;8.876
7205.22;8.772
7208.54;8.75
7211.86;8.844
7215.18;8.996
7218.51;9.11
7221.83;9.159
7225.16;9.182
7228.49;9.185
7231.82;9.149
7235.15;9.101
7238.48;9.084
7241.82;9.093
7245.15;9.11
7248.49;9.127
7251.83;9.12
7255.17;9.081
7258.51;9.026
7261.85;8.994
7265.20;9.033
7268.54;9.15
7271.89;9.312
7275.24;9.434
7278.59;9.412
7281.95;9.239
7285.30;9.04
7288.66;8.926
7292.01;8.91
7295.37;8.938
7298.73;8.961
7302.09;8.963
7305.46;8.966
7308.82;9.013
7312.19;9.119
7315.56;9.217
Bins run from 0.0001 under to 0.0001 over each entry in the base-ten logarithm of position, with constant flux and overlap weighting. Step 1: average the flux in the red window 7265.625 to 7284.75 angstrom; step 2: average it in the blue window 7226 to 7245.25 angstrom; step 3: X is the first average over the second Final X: 1.0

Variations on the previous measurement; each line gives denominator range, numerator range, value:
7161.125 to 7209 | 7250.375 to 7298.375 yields 1.02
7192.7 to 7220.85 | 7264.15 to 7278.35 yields 1.04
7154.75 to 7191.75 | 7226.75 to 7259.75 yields 1.02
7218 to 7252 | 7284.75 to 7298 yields 0.98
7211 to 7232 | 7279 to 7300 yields 0.99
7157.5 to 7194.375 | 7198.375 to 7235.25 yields 1.01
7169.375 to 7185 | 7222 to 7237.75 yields 1.01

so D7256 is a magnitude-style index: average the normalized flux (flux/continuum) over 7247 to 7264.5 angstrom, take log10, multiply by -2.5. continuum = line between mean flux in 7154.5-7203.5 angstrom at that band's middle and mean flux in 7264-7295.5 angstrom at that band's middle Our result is 0.00 mag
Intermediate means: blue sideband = 8.95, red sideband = 9.15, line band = 9.07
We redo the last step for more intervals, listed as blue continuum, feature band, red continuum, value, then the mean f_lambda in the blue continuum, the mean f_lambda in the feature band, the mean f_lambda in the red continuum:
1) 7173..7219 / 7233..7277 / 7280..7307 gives -0.020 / 8.91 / 9.13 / 9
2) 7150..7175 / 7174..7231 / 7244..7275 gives 0.011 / 9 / 8.96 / 9.12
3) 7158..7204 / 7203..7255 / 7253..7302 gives -0.003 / 8.95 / 9.05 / 9.1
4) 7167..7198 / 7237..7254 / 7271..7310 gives -0.009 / 8.95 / 9.1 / 9.09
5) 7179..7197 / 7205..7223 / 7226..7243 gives 0.008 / 8.88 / 8.95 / 9.12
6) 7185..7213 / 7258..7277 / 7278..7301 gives -0.021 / 8.84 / 9.17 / 9.04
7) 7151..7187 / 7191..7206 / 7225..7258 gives 0.018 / 8.99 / 8.89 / 9.12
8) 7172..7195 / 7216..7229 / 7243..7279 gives -0.011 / 8.93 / 9.14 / 9.16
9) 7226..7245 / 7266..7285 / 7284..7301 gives -0.032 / 9.12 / 9.28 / 8.96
